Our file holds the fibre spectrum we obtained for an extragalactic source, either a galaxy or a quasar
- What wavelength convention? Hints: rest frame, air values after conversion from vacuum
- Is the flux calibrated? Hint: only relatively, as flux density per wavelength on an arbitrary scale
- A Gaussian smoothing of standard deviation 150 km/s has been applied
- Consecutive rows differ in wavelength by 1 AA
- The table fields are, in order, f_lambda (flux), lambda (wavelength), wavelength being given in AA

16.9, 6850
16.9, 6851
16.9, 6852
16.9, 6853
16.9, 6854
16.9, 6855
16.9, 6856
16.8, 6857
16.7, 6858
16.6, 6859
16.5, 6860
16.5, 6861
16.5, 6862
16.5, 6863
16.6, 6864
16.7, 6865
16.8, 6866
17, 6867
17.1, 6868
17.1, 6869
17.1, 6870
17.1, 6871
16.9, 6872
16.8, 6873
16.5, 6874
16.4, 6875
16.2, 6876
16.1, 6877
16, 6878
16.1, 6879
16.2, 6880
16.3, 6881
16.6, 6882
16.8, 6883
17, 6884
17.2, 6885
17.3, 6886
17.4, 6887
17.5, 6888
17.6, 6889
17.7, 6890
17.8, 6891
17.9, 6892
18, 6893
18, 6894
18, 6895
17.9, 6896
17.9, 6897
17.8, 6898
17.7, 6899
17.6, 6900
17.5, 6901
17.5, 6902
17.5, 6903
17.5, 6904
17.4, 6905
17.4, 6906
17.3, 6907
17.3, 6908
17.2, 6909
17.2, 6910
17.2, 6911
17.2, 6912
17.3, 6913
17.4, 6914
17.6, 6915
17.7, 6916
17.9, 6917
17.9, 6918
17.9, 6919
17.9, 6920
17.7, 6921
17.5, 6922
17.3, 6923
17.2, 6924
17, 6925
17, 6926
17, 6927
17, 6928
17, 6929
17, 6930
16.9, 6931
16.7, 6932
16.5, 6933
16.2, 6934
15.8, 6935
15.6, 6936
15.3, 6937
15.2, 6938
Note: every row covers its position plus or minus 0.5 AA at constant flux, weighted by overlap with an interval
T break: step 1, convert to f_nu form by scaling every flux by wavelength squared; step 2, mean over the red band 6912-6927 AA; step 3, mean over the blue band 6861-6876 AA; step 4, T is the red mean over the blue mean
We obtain 1.06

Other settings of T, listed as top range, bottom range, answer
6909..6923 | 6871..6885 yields 1.07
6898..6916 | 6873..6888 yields 1.06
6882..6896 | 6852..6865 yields 1.06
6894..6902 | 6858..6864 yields 1.09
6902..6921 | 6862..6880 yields 1.06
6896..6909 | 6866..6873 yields 1.04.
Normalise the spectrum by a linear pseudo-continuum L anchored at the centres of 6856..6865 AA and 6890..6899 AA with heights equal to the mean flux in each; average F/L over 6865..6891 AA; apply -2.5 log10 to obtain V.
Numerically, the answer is 0.027 mag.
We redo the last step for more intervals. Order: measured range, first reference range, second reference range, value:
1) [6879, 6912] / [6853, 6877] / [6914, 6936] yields -0.028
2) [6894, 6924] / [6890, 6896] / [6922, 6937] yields -0.011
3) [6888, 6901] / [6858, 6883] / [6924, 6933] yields -0.067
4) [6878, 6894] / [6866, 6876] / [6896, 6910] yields 0.001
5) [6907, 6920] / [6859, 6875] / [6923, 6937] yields -0.051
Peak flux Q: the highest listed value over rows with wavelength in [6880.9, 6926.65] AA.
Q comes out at 18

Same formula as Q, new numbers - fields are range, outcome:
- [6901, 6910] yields 17.5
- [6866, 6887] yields 17.4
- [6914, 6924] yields 17.9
